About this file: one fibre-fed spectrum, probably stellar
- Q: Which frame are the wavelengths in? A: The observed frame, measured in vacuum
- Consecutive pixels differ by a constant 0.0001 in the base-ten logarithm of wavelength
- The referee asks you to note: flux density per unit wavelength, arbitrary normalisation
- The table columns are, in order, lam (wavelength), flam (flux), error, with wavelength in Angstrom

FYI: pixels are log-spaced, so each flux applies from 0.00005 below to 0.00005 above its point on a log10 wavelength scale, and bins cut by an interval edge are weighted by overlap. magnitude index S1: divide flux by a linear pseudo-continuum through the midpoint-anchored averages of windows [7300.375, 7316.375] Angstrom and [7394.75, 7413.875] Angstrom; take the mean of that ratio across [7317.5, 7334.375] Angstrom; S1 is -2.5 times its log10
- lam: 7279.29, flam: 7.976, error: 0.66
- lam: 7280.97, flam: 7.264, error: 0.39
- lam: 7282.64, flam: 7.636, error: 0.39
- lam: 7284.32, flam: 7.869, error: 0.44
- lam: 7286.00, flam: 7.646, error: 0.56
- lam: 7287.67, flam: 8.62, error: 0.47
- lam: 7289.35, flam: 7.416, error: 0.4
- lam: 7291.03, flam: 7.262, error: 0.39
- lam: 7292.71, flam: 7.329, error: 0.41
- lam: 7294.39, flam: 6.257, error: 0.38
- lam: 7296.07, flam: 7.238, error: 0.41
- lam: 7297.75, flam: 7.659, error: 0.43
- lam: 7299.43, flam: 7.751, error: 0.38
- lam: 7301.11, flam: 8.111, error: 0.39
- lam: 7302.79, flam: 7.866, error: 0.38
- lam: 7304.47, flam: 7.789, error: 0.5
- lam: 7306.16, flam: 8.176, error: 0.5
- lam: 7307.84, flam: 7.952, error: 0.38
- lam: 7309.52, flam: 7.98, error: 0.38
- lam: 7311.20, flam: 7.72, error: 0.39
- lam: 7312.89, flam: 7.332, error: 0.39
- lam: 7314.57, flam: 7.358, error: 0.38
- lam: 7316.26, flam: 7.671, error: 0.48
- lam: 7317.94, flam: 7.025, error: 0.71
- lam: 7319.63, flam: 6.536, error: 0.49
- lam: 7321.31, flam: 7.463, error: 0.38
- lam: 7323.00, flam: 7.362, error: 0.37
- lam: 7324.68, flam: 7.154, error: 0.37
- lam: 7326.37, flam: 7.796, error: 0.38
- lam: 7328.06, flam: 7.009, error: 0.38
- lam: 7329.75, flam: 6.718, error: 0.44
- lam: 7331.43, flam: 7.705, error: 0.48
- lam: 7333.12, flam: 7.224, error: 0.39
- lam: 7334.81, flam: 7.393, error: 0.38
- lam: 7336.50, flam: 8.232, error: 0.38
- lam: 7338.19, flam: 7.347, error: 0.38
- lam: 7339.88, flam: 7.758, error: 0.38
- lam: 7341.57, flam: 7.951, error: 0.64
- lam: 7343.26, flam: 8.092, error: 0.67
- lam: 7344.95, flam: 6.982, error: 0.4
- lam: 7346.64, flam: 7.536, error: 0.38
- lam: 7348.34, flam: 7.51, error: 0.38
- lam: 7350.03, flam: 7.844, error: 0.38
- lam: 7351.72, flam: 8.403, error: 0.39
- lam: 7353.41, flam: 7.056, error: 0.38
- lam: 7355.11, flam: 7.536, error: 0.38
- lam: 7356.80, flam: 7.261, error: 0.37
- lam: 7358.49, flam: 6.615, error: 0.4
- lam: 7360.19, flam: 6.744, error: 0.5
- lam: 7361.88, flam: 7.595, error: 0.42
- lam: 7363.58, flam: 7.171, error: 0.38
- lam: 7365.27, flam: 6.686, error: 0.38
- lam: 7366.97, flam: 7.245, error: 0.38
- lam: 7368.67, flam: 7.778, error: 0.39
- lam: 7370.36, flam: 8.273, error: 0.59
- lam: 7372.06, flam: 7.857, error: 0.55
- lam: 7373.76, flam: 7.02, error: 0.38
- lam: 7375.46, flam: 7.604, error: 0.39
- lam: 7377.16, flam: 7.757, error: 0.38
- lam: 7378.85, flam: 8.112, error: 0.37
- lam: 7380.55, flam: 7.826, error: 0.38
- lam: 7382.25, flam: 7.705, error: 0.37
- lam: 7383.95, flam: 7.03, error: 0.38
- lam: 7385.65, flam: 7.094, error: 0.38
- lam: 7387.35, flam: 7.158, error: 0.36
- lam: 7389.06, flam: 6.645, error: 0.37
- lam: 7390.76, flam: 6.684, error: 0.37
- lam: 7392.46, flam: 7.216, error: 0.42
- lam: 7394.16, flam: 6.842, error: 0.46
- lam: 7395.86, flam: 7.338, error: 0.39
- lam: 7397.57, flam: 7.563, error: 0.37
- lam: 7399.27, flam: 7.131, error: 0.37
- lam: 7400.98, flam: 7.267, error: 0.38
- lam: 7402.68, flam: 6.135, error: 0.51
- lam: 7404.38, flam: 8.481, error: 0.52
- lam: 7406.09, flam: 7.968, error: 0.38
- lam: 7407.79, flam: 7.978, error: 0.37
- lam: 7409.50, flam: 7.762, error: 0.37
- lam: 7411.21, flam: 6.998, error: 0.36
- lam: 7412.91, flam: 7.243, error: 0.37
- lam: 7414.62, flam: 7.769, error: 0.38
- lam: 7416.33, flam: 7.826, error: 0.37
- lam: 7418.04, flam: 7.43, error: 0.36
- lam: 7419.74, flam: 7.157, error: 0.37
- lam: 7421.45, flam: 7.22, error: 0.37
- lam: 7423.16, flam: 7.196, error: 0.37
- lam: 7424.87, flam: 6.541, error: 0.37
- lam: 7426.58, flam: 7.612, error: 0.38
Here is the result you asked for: 0.08 mag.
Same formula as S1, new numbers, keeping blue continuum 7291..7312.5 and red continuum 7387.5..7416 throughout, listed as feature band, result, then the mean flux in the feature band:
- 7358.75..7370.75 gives 0.02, 7.28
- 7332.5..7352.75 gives -0.03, 7.69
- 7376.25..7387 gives -0.03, 7.57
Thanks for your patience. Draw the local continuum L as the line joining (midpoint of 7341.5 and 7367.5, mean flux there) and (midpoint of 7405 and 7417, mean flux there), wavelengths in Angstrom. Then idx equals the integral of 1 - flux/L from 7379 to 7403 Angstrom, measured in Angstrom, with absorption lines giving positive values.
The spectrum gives 1.24 Angstrom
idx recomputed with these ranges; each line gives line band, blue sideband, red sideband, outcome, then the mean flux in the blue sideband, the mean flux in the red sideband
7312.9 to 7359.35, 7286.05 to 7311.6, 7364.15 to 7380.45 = 1.3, 7.68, 7.6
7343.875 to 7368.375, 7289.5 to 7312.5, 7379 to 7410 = 0.4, 7.61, 7.34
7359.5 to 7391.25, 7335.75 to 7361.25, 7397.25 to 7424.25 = 0.5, 7.52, 7.44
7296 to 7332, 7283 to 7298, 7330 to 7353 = 0.2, 7.47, 7.66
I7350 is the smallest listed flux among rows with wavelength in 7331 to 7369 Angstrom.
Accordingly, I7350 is 6.615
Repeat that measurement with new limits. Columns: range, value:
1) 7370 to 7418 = 6.135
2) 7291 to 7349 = 6.257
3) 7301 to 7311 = 7.789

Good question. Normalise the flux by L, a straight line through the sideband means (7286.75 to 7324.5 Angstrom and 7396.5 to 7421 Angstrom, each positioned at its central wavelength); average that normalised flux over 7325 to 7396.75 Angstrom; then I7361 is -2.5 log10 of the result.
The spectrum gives 0.01 mag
